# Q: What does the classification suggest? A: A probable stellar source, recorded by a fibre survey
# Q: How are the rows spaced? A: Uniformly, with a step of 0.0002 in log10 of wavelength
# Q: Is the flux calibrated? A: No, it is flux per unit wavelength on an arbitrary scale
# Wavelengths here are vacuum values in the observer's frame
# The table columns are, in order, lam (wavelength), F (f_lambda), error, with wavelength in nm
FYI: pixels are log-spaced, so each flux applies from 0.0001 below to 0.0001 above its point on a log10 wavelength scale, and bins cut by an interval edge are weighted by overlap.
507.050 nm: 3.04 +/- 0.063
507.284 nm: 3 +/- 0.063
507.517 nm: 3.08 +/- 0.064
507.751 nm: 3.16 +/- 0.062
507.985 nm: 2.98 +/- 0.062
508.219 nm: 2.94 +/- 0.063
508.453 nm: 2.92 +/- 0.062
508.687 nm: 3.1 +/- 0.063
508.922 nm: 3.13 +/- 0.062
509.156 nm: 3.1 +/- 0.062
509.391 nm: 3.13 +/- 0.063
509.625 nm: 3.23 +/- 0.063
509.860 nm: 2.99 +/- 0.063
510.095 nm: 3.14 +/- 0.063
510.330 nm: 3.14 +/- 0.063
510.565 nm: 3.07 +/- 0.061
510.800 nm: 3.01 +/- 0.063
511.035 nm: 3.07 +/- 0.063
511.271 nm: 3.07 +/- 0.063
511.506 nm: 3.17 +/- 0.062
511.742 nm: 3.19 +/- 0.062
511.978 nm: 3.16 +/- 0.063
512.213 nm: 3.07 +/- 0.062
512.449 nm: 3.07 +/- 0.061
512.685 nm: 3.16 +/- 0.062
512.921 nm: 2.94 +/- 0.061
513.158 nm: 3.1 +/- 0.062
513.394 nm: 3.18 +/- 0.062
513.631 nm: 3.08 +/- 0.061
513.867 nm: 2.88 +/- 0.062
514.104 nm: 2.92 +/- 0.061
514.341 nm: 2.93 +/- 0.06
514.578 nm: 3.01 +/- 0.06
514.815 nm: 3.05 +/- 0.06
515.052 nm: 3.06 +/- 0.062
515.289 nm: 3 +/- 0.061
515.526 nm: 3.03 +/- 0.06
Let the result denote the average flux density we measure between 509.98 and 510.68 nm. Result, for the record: 3.12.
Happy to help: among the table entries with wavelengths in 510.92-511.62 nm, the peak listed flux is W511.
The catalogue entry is 3.17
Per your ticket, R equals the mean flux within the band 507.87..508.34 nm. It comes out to 2.96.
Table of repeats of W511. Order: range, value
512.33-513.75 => 3.18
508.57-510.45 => 3.23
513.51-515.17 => 3.08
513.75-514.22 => 2.92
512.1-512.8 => 3.16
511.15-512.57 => 3.19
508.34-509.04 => 3.13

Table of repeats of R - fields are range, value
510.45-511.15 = 3.05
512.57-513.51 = 3.09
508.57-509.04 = 3.11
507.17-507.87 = 3.08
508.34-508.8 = 3.01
